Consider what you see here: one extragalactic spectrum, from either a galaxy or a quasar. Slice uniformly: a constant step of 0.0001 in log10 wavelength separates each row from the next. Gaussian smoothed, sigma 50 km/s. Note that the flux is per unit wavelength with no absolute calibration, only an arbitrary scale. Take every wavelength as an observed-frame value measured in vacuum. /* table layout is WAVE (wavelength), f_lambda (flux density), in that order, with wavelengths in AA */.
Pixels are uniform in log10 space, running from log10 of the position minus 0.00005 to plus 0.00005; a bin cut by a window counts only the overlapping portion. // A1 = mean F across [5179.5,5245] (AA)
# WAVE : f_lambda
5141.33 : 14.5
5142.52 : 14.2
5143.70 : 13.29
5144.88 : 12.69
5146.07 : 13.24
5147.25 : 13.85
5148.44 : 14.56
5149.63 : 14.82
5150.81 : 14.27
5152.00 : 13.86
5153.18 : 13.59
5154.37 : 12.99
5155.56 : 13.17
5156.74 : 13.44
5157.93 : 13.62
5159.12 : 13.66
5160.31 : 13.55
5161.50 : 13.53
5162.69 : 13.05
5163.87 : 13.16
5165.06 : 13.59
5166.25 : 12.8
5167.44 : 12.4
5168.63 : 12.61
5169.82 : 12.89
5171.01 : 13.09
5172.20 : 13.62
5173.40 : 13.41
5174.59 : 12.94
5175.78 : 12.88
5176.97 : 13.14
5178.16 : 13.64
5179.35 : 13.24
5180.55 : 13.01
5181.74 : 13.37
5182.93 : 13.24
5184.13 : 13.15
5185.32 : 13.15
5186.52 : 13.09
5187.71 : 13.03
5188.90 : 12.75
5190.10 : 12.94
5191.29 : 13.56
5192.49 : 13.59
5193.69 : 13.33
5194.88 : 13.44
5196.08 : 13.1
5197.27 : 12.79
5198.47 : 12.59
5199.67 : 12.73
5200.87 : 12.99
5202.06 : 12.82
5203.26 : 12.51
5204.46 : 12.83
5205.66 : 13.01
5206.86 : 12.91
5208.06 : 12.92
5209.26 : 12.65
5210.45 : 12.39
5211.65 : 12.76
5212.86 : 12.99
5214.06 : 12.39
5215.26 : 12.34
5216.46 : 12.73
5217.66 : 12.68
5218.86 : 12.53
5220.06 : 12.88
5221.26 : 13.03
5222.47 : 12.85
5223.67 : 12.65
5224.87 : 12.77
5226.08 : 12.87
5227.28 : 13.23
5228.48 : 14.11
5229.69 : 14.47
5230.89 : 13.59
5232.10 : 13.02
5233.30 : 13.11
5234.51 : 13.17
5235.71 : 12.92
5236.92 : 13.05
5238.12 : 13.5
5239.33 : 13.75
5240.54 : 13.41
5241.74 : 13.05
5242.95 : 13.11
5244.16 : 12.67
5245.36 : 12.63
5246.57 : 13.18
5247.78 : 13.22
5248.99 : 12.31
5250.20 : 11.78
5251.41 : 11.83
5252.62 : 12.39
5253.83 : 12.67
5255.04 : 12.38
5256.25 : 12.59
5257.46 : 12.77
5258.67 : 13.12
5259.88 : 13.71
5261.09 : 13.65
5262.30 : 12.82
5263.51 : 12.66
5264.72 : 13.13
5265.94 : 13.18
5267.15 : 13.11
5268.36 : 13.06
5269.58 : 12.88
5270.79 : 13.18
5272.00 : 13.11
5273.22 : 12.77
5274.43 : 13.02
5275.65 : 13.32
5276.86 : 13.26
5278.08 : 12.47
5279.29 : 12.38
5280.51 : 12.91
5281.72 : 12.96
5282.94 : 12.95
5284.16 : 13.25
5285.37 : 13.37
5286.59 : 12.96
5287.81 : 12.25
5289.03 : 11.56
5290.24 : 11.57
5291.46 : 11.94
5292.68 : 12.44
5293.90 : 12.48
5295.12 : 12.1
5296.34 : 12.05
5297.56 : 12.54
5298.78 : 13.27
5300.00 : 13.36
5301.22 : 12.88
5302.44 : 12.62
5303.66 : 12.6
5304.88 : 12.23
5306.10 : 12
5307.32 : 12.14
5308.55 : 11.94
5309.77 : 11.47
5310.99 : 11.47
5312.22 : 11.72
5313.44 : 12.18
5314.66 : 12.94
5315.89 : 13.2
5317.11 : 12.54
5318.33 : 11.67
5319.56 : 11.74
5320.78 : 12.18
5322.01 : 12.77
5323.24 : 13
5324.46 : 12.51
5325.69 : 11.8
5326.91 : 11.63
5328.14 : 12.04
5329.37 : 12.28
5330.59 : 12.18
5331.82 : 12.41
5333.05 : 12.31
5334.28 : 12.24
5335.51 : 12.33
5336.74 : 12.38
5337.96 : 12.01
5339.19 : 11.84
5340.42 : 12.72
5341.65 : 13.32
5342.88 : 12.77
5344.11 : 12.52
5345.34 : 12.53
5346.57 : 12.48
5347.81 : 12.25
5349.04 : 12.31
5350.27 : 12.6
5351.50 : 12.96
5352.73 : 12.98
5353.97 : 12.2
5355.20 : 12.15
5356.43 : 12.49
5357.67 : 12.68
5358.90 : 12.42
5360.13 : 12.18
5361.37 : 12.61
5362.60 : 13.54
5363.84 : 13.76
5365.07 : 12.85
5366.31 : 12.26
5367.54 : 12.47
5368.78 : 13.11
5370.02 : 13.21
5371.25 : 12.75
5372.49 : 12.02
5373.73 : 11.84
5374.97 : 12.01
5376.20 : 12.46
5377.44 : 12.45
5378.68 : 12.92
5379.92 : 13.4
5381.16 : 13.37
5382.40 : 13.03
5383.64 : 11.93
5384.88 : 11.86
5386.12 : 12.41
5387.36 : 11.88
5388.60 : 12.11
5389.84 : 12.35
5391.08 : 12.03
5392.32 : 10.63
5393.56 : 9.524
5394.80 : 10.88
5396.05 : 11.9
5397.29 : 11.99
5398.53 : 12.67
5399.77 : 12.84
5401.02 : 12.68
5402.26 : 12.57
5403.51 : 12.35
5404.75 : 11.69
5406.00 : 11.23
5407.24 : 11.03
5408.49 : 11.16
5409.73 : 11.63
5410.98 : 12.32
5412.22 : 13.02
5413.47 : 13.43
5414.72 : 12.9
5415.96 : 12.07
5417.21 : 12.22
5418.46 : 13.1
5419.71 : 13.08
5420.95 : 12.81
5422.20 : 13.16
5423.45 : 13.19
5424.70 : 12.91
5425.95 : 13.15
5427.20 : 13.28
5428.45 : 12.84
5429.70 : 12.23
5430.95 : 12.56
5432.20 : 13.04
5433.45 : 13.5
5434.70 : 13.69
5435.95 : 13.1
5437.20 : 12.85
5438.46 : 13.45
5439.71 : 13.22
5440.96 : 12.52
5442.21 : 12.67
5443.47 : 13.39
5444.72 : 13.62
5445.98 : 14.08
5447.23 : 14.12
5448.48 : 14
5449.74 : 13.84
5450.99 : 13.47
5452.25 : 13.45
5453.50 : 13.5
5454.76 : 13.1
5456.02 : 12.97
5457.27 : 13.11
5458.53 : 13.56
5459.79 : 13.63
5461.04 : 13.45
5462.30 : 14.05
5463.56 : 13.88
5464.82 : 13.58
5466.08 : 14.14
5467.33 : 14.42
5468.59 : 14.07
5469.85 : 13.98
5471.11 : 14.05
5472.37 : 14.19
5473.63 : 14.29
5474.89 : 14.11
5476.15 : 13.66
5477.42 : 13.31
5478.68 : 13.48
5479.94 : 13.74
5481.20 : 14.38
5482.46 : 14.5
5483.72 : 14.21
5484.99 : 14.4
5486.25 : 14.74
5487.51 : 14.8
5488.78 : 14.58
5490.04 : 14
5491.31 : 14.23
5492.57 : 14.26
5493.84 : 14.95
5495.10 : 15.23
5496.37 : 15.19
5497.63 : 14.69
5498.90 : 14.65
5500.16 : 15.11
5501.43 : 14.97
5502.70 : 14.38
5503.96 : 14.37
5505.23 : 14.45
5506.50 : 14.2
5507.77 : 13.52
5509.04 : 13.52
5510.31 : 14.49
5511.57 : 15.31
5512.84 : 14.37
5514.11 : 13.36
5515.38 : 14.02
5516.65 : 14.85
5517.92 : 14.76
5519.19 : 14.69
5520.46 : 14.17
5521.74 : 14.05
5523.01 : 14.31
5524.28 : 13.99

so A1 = 13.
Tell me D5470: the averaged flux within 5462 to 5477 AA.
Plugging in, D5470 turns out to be 14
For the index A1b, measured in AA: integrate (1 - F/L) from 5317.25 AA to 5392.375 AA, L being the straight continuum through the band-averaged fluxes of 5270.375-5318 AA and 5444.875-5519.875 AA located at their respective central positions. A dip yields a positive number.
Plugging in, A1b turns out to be 3.5 AA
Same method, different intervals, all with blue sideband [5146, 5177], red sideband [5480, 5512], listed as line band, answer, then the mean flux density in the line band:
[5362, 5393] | 3.55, 12.5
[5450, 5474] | 1.12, 13.7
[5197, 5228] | 1.84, 12.8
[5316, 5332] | 1.96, 12.2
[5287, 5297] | 1.28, 12.1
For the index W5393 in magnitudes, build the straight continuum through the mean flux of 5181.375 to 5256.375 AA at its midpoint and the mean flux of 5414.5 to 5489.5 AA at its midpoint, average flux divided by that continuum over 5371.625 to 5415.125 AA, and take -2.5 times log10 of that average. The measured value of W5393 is 0.107 mag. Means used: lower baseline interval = 12.9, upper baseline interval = 13.5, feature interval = 12.1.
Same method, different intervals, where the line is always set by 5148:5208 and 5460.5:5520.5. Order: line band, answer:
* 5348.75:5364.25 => 0.09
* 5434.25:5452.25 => 0.06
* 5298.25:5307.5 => 0.08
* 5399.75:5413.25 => 0.16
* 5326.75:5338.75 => 0.13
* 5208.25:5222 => 0.06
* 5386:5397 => 0.21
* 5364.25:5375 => 0.11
